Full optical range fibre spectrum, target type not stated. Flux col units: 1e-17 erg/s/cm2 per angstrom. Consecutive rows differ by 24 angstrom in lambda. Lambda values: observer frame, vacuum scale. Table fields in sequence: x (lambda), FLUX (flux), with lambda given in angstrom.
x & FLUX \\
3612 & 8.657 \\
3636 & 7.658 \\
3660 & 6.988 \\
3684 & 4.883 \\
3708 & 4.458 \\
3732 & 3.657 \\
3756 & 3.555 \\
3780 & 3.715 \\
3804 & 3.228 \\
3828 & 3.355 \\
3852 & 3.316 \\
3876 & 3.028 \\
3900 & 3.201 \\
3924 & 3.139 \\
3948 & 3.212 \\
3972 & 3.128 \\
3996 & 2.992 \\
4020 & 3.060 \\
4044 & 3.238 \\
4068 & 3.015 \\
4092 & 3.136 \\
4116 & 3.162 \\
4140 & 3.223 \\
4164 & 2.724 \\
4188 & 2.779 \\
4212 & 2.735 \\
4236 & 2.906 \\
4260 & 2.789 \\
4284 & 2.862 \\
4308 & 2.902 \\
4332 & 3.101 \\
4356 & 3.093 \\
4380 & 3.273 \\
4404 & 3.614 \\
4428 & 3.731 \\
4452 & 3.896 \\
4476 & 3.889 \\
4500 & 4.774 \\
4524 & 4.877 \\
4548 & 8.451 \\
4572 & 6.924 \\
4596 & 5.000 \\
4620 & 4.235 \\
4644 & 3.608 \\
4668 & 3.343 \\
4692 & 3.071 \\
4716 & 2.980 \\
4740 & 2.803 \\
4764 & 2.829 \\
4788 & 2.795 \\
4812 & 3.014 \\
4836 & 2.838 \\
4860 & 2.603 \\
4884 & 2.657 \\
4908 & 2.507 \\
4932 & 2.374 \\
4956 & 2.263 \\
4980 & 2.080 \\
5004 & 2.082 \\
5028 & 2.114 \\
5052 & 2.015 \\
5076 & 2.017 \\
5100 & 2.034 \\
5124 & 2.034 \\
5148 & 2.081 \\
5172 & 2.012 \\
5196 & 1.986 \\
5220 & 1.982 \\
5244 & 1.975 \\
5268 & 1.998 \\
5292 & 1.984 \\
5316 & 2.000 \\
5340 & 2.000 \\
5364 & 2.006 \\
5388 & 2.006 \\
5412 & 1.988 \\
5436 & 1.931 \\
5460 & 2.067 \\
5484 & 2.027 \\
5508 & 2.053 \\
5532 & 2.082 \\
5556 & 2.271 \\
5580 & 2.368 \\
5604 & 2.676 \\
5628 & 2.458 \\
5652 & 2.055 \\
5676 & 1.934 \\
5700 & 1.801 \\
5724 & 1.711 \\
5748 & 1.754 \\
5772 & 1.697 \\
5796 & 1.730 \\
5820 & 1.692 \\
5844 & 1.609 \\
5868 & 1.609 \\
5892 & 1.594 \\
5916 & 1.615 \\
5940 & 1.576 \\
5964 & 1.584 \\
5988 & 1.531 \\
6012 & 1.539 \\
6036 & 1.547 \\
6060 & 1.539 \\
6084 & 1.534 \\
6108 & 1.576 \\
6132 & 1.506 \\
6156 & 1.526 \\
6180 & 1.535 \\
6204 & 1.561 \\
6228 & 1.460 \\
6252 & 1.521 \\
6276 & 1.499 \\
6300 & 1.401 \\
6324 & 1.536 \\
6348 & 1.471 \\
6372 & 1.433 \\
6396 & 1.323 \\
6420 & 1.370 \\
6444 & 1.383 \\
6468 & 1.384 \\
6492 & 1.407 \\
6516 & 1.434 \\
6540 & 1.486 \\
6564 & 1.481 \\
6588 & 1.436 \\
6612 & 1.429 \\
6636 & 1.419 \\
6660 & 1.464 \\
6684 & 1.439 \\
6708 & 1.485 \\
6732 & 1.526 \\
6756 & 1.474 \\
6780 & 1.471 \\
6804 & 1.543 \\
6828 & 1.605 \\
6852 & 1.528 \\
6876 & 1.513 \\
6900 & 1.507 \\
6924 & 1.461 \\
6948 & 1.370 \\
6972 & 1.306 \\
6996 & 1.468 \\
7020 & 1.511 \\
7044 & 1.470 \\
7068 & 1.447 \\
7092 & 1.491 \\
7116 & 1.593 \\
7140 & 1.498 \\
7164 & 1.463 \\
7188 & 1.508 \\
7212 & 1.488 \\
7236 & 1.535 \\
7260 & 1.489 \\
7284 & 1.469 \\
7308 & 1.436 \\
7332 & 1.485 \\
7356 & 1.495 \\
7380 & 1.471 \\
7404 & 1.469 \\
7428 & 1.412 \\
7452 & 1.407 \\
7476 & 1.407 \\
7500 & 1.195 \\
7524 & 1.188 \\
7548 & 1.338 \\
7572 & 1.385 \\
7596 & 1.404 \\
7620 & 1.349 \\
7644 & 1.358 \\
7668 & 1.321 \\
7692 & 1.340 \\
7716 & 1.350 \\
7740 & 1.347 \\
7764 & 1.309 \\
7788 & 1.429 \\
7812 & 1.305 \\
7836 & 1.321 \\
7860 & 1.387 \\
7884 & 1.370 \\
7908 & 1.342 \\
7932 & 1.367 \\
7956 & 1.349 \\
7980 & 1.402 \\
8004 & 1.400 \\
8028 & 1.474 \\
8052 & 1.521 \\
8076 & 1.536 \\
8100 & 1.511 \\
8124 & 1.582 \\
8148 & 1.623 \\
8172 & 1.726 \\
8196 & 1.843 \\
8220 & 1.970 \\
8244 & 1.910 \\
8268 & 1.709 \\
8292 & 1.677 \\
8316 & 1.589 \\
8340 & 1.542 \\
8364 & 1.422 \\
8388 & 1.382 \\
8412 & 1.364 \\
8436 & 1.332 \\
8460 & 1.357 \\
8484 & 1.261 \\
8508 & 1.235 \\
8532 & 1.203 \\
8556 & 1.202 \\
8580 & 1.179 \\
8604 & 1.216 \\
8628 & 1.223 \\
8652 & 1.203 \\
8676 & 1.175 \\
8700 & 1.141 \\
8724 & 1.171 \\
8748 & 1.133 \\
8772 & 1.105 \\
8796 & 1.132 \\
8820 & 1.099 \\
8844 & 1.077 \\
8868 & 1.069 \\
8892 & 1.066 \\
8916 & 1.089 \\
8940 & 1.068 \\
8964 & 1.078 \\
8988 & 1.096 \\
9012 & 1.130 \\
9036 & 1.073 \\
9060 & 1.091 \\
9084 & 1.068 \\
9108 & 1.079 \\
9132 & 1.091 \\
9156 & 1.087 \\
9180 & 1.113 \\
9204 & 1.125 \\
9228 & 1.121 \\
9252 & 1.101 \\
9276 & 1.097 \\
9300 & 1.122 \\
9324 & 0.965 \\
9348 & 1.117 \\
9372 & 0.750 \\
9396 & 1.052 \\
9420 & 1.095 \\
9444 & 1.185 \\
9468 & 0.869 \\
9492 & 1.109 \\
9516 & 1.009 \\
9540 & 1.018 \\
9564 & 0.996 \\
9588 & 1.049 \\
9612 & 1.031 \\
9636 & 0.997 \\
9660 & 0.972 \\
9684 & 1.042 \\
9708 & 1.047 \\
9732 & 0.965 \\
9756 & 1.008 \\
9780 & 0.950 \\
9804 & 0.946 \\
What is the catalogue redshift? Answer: 1.942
